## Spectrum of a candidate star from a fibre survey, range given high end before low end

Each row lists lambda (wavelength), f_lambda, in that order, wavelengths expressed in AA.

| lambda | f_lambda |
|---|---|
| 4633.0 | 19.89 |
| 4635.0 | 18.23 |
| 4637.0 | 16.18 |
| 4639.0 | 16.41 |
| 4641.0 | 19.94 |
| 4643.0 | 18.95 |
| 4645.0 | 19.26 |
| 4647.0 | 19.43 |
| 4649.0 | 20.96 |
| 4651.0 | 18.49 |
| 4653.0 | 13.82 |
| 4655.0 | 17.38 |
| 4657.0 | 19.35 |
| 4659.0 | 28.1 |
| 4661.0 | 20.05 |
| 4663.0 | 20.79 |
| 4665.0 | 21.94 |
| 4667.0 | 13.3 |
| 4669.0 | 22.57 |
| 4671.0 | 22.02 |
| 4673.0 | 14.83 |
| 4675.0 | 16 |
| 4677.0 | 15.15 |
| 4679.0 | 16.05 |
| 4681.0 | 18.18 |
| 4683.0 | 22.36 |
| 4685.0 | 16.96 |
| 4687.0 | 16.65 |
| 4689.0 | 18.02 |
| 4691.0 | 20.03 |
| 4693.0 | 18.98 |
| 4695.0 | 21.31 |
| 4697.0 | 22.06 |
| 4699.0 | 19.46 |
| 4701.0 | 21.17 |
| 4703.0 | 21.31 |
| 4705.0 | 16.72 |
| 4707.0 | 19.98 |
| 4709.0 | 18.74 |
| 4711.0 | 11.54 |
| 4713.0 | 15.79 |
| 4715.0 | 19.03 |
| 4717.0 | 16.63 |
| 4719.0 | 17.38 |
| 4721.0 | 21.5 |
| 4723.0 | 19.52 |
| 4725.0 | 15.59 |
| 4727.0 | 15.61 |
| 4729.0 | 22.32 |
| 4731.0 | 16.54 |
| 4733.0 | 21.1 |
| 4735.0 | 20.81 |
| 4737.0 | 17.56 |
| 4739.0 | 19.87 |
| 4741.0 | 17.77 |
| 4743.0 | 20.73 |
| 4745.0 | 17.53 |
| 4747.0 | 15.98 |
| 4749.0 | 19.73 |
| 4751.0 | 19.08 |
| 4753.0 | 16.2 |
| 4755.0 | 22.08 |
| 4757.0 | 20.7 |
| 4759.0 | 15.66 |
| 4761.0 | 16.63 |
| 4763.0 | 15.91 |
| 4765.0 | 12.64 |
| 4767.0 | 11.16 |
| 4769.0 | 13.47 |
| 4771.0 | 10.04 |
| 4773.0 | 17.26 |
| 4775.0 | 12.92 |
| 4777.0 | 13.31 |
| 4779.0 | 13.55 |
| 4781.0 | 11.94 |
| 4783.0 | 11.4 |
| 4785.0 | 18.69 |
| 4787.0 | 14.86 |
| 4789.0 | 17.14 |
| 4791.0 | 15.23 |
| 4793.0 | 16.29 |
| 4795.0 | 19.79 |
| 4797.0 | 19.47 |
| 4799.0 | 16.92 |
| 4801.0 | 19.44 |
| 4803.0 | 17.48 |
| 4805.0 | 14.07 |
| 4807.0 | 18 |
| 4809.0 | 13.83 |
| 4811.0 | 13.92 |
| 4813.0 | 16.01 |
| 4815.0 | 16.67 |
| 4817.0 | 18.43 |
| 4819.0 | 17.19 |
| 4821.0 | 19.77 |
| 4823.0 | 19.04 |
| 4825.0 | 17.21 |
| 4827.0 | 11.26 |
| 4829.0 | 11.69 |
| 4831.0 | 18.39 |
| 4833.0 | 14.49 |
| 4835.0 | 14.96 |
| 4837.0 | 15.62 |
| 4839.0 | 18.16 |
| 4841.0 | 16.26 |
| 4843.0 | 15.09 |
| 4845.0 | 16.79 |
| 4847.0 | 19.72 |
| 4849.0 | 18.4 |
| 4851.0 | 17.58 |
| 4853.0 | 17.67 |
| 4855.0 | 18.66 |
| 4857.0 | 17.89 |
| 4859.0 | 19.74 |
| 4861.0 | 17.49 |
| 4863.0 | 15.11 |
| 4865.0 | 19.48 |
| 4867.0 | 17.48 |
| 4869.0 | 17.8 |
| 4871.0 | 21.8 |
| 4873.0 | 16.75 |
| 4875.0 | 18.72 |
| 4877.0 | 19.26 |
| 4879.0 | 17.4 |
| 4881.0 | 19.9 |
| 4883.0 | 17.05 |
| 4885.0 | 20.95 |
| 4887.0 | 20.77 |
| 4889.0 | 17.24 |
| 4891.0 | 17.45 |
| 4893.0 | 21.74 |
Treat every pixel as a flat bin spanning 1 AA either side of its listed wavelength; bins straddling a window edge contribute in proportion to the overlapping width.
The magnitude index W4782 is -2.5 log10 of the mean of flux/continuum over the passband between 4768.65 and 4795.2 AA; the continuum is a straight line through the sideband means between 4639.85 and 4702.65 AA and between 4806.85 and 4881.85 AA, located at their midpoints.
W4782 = 0.22 mag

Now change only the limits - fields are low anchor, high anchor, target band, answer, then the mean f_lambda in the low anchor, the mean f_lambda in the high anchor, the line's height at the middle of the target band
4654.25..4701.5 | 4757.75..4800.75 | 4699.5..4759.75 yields -0.09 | 19.3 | 15.1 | 17.1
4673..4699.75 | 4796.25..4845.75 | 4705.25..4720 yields 0.06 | 18.4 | 16.4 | 18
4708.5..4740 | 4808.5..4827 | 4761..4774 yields 0.26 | 18.1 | 16.7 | 17.4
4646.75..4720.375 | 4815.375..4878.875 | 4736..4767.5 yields 0.04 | 18.7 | 17.3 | 18.1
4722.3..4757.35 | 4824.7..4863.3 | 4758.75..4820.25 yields 0.15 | 18.8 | 16.6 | 17.8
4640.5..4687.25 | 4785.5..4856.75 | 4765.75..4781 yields 0.31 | 18.9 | 16.8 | 17.4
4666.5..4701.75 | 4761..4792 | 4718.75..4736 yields -0.15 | 18.7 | 14.1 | 16.5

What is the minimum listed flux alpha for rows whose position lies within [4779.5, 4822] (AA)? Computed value 11.4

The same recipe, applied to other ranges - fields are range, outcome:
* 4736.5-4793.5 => 10.04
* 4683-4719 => 11.54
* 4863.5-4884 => 16.75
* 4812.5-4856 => 11.26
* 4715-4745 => 15.59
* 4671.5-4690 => 14.83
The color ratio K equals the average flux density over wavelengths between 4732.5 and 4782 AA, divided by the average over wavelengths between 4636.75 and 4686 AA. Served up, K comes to 0.9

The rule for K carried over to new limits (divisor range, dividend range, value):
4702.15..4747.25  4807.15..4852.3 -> 0.90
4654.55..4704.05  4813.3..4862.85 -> 0.88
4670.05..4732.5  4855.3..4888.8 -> 1.01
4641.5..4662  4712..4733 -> 0.93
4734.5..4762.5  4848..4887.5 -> 1.00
